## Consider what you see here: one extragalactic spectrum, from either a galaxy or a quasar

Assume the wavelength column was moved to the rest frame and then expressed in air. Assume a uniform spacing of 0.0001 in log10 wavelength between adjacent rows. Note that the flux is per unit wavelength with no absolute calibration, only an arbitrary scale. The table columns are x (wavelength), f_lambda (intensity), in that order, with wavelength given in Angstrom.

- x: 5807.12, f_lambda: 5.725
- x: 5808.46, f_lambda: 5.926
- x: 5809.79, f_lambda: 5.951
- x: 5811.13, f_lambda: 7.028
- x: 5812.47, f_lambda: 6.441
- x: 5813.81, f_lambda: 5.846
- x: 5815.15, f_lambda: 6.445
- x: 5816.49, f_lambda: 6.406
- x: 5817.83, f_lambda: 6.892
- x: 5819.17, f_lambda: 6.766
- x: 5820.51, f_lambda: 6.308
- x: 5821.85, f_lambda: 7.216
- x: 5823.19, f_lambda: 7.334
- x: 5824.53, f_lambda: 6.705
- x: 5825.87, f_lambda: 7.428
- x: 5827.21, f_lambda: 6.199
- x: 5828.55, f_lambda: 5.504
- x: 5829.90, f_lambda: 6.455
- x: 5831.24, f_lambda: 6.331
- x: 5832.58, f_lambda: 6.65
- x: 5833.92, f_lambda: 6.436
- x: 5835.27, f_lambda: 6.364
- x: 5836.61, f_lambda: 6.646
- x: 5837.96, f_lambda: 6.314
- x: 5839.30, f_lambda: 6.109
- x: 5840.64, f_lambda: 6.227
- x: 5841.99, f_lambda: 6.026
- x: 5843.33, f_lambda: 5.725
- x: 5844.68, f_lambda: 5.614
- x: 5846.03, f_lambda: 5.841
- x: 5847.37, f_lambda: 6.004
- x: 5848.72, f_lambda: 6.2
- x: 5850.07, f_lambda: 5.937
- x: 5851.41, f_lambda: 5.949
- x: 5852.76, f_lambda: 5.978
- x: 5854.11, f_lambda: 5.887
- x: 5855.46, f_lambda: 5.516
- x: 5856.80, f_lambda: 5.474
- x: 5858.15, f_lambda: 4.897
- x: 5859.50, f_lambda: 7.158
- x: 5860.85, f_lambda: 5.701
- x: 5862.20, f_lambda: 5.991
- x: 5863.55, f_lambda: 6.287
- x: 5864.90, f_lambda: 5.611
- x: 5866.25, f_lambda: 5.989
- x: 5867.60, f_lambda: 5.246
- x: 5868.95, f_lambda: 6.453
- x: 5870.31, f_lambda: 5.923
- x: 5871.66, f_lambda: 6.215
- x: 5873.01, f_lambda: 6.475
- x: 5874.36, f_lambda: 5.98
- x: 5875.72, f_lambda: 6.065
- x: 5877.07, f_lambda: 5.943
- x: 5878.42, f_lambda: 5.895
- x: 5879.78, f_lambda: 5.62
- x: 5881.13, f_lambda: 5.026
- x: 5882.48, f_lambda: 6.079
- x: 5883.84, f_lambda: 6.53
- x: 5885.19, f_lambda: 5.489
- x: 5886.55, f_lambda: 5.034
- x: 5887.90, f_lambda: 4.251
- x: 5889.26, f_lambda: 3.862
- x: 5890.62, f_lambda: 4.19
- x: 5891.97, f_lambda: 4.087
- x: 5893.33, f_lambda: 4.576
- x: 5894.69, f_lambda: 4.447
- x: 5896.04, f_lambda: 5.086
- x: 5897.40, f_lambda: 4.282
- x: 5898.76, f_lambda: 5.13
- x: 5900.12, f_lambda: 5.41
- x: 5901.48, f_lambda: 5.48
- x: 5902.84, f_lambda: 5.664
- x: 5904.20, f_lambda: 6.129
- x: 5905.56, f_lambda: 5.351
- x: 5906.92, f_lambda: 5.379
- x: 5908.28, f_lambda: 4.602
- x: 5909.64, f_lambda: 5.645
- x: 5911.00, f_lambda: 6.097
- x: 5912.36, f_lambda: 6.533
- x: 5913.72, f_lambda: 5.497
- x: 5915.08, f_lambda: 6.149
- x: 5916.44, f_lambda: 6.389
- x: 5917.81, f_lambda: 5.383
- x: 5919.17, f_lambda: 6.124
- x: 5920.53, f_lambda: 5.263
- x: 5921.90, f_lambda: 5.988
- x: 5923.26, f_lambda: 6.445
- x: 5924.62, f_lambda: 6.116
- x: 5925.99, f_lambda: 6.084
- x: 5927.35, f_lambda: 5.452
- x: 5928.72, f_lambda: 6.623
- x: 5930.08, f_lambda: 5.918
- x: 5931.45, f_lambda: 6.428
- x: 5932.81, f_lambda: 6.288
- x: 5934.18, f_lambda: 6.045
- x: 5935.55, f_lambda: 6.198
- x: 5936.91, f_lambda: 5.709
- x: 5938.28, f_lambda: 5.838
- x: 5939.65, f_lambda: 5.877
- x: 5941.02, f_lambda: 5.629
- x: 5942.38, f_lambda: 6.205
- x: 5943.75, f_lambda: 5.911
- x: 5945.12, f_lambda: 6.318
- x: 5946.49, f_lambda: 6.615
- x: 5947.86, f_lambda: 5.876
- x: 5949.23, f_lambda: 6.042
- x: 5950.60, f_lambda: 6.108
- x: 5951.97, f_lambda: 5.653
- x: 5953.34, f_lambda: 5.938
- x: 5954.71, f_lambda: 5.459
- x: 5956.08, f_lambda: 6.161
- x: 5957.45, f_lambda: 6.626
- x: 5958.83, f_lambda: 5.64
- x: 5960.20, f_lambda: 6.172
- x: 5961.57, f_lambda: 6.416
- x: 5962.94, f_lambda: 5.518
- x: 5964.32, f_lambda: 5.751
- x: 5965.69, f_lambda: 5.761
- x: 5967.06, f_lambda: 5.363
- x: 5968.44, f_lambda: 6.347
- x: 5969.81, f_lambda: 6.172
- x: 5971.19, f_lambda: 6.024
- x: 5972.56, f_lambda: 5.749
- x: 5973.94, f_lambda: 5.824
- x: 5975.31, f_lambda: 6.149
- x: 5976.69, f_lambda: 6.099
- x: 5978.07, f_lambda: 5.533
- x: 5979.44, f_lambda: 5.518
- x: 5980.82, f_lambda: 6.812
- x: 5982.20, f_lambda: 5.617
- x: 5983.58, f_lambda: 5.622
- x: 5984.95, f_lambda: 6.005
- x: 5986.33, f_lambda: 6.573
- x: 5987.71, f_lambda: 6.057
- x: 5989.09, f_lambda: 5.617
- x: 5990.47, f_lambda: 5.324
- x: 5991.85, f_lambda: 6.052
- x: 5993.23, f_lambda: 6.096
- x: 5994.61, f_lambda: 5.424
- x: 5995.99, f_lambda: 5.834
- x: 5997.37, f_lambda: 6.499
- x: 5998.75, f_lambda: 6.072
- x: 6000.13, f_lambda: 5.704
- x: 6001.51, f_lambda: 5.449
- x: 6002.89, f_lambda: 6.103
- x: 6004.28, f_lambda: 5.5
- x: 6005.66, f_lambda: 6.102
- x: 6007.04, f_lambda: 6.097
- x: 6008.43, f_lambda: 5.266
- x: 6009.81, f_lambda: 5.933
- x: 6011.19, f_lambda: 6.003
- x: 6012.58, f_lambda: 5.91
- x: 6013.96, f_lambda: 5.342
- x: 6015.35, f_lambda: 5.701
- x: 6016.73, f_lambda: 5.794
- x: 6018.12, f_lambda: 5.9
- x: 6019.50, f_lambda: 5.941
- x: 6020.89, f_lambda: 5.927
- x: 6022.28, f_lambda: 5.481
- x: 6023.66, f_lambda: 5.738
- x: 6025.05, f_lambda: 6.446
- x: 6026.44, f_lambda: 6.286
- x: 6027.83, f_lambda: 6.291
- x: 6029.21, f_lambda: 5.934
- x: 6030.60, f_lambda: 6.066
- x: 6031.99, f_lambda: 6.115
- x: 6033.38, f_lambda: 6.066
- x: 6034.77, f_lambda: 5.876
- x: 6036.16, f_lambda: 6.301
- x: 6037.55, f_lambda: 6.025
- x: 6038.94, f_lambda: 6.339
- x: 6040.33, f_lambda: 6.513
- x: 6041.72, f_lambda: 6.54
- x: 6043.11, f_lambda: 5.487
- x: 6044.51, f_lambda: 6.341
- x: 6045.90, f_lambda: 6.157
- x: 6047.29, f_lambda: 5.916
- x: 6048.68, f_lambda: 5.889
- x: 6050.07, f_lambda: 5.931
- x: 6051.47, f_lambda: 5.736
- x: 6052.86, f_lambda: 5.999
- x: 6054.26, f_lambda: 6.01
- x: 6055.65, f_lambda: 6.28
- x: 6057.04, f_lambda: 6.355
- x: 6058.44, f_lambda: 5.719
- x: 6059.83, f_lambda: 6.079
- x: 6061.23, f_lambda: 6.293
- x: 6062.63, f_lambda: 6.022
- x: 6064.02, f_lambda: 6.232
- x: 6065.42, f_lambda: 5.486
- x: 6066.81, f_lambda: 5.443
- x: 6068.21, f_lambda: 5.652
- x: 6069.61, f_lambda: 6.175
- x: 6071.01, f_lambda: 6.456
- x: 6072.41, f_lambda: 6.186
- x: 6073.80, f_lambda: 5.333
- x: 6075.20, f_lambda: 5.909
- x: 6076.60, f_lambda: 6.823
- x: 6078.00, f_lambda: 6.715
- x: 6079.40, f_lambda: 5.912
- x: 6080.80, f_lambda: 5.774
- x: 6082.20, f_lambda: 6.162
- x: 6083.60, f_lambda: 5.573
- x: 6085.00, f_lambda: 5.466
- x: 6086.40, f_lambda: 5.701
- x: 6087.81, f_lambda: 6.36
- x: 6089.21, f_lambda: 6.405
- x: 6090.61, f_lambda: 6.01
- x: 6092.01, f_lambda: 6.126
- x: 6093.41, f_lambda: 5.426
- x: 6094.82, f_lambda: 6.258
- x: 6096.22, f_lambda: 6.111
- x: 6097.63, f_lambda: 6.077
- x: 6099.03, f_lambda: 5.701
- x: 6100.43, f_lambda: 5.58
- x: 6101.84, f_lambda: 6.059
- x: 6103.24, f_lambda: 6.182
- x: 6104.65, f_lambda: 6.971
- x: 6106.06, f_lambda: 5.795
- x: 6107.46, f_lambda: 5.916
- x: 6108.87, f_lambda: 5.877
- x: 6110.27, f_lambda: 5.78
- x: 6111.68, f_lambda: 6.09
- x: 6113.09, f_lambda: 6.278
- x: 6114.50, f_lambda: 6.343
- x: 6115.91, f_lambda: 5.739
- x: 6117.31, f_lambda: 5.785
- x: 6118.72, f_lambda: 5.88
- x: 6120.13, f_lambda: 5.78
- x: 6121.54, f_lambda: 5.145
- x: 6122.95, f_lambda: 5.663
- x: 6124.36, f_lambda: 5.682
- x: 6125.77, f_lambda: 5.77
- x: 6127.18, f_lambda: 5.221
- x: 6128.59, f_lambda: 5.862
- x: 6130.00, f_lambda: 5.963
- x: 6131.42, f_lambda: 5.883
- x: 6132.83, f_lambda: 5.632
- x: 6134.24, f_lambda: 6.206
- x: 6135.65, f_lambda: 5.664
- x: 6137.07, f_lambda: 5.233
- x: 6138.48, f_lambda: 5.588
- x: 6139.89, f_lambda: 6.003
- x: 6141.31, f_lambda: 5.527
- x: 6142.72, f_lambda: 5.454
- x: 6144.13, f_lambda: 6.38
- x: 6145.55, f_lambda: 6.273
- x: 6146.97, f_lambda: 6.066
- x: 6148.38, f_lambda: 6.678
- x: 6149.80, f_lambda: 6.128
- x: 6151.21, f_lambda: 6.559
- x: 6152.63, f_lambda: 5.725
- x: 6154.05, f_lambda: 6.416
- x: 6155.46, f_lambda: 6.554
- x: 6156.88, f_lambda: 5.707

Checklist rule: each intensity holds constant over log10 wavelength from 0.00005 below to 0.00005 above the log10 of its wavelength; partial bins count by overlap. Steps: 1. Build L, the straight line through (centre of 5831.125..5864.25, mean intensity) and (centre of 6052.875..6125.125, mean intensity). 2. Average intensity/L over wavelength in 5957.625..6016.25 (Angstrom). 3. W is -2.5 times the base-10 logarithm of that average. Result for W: 0.02 mag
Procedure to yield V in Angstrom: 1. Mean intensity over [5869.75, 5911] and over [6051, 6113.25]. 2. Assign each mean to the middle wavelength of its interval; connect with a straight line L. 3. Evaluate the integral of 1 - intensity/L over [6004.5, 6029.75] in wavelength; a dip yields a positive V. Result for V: -0.5 Angstrom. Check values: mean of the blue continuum 5.34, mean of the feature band 5.89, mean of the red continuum 6.01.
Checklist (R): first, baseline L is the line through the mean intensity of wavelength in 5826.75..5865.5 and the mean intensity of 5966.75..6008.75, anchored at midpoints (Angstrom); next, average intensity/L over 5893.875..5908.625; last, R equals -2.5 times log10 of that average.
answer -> 0.16 mag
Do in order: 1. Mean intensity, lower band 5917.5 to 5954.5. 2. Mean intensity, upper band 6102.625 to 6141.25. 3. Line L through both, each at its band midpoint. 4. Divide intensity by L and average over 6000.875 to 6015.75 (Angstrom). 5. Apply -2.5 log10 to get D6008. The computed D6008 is 0.03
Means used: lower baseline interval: 6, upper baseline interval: 5.84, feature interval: 5.76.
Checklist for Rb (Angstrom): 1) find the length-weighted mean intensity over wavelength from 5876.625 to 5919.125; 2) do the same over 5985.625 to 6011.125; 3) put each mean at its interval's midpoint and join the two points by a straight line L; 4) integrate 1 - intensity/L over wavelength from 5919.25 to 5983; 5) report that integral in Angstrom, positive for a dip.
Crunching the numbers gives -4.1 Angstrom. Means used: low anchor 5.34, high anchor 5.88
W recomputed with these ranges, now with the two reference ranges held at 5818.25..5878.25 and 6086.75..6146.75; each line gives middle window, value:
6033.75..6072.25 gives -0.016 mag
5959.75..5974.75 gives 0.023 mag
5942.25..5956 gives 0.009 mag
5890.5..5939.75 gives 0.085 mag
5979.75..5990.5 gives 0.010 mag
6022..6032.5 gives -0.015 mag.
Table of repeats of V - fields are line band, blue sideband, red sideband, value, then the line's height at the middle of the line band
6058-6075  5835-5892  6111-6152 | -0.2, 5.85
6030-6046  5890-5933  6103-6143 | -1.2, 5.72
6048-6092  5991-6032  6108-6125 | -1.1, 5.86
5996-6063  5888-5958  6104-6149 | -2.4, 5.78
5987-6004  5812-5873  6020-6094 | 0.6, 6.08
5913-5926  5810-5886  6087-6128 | 0.3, 6.09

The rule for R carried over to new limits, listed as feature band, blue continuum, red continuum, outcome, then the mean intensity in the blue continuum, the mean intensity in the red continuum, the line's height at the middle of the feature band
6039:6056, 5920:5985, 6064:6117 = -0.014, 5.98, 6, 5.99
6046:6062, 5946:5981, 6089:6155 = -0.014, 5.96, 5.93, 5.94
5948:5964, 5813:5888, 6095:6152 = 0.011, 6.1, 5.92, 6.03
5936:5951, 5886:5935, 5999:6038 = -0.074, 5.49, 5.9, 5.62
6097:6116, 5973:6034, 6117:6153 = -0.034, 5.9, 5.84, 5.85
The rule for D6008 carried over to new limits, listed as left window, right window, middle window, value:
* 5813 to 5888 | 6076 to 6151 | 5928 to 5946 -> -0.01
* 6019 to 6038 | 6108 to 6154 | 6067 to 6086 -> -0.01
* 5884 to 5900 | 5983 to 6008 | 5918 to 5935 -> -0.19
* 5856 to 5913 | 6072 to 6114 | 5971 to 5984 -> -0.03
